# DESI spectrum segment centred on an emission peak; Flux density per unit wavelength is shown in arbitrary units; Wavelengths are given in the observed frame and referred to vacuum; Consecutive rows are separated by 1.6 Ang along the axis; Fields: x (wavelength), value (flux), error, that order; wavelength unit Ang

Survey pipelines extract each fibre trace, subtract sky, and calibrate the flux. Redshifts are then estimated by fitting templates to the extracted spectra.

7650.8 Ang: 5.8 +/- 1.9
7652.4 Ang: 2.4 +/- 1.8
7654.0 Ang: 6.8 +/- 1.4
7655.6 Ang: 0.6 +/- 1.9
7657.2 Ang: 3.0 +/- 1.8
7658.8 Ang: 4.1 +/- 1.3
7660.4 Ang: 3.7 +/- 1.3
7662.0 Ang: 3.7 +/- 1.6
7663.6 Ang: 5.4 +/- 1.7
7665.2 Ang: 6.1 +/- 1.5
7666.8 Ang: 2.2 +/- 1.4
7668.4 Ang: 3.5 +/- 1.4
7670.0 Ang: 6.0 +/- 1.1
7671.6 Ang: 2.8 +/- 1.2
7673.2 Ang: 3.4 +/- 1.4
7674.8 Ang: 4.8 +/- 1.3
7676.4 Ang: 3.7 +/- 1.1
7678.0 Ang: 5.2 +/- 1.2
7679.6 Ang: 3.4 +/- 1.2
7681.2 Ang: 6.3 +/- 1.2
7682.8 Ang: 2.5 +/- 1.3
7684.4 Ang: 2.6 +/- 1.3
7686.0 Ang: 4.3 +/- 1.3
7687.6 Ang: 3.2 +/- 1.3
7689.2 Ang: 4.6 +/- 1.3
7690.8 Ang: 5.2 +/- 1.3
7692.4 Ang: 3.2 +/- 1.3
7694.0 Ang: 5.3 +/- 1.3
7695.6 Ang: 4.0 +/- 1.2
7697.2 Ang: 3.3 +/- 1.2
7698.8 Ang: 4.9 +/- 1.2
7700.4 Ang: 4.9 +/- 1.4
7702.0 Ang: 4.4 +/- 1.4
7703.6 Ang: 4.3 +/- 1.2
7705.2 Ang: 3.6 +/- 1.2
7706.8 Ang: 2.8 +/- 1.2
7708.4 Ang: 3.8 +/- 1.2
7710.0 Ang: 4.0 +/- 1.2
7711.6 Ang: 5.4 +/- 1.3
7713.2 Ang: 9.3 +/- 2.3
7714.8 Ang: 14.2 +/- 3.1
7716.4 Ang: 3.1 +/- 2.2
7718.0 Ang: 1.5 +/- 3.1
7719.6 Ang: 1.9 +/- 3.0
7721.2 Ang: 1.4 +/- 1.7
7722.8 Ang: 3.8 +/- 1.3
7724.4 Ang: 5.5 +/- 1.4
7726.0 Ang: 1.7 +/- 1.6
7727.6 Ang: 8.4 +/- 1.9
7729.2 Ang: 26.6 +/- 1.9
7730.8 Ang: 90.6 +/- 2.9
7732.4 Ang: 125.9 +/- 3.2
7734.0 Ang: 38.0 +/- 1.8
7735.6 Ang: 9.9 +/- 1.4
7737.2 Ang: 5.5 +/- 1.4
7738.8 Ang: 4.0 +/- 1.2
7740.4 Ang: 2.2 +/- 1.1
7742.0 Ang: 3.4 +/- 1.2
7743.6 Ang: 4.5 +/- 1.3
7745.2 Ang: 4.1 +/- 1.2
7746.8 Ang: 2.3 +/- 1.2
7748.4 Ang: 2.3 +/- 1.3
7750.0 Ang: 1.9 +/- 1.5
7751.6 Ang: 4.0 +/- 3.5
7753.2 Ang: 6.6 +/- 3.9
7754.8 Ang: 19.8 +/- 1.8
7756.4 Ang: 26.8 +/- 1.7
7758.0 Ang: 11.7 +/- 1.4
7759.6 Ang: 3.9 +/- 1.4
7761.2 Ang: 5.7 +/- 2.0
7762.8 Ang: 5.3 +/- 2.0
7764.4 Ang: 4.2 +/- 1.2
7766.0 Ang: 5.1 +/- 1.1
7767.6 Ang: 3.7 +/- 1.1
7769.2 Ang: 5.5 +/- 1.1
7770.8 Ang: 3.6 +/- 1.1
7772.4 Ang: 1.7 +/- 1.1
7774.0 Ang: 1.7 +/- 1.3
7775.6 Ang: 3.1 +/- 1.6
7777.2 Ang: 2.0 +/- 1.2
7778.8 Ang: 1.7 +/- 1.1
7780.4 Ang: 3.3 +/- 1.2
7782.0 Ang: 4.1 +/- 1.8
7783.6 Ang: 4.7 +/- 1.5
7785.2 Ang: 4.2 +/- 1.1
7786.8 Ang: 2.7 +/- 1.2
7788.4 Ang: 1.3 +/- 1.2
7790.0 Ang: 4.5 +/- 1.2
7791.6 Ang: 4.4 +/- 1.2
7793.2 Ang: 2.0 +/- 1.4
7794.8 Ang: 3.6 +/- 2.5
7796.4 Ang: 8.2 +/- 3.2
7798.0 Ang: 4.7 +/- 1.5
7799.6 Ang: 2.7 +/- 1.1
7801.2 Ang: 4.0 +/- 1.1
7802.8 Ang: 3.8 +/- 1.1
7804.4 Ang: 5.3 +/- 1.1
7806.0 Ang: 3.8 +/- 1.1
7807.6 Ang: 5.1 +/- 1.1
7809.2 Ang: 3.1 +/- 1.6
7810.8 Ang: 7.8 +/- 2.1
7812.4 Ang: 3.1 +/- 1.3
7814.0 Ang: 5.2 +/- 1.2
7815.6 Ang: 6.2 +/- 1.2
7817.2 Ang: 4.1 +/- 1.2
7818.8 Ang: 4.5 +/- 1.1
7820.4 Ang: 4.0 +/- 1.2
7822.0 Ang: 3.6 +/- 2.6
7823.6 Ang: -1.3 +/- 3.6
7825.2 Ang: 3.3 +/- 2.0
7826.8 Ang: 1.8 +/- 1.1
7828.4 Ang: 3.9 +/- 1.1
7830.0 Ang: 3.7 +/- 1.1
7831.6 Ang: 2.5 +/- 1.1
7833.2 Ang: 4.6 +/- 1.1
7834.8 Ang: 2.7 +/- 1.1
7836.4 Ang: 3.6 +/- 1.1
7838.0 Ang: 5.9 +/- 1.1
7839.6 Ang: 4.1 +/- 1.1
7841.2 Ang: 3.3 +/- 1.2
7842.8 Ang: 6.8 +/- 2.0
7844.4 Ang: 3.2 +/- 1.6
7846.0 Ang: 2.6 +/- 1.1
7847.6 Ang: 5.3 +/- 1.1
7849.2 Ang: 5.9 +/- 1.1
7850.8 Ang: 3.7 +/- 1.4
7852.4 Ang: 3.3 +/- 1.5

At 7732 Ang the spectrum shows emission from H-alpha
